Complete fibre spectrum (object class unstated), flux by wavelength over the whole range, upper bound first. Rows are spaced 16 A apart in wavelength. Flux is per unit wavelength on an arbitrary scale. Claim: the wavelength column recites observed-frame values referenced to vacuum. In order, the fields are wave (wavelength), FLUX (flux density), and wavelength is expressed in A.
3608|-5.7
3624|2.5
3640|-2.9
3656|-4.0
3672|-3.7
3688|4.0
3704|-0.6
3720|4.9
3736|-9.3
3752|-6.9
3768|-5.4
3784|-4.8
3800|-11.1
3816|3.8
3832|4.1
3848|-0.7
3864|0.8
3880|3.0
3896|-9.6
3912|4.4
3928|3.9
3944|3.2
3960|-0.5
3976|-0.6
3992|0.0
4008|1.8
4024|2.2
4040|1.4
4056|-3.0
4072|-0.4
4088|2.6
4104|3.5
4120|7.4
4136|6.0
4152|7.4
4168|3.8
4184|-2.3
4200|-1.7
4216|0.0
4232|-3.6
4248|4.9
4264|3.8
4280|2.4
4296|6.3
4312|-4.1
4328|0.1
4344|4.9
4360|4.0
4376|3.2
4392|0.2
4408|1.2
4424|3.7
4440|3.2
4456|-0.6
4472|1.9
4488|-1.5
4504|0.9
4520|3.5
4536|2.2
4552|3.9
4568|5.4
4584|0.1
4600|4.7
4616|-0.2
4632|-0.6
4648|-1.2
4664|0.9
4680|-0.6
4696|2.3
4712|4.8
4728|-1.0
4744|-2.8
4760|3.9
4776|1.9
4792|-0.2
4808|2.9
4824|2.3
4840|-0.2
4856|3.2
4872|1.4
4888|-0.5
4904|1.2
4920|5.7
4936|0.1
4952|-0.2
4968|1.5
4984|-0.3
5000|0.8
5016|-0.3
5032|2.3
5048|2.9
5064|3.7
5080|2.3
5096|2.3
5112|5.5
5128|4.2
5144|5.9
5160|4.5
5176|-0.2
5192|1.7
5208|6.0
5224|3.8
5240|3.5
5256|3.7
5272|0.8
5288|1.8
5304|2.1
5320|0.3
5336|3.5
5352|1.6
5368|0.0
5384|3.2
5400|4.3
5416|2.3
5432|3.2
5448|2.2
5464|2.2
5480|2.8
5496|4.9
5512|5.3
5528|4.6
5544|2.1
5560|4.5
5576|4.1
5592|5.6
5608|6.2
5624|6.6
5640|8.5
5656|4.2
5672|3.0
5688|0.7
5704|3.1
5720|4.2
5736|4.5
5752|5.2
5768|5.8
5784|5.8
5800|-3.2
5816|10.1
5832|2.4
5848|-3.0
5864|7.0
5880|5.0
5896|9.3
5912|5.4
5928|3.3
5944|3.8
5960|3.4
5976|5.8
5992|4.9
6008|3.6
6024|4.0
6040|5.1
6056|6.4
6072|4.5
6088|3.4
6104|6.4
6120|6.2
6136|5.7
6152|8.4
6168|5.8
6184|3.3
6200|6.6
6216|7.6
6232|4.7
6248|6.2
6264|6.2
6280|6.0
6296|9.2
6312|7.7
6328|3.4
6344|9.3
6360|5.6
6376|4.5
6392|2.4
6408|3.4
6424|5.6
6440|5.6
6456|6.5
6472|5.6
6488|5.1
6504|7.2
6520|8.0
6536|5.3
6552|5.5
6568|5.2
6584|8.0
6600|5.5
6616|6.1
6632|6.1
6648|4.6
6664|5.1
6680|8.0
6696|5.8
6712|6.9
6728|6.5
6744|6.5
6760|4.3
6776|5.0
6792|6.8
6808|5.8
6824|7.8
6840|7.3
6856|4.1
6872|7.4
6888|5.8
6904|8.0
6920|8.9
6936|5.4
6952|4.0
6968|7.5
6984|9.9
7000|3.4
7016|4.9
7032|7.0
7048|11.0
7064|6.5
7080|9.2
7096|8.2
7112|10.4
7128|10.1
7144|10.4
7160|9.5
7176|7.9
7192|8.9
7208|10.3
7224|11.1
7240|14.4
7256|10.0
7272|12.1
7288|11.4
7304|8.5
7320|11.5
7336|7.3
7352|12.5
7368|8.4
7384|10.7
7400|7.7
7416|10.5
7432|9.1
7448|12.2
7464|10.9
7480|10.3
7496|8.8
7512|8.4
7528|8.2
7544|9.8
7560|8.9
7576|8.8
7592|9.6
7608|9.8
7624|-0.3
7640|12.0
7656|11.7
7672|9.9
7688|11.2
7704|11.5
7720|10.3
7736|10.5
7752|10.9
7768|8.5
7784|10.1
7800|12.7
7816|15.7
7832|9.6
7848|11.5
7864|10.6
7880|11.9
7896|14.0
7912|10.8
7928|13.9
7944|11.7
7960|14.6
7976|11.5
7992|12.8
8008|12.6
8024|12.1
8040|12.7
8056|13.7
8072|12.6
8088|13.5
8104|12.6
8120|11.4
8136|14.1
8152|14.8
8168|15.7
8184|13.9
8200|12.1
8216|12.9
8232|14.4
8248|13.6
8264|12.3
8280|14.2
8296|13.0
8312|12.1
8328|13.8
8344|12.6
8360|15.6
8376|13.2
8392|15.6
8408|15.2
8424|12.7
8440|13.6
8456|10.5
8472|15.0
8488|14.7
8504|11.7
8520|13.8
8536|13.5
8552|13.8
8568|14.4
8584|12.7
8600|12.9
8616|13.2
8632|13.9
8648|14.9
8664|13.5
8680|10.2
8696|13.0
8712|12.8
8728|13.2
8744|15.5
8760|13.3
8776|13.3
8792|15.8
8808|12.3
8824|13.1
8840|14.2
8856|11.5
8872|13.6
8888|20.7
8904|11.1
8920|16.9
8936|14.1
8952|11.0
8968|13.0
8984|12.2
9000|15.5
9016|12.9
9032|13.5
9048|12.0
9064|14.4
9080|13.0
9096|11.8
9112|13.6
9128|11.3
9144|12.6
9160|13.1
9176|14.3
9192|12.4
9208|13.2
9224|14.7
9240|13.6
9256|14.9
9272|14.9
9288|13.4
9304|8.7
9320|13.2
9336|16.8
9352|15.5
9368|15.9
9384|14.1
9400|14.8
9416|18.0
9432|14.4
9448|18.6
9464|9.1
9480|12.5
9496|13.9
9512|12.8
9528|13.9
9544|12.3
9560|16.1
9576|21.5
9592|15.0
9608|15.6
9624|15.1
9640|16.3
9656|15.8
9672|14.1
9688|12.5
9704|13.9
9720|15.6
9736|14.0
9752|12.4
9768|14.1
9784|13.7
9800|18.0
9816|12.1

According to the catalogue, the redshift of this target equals 0.766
